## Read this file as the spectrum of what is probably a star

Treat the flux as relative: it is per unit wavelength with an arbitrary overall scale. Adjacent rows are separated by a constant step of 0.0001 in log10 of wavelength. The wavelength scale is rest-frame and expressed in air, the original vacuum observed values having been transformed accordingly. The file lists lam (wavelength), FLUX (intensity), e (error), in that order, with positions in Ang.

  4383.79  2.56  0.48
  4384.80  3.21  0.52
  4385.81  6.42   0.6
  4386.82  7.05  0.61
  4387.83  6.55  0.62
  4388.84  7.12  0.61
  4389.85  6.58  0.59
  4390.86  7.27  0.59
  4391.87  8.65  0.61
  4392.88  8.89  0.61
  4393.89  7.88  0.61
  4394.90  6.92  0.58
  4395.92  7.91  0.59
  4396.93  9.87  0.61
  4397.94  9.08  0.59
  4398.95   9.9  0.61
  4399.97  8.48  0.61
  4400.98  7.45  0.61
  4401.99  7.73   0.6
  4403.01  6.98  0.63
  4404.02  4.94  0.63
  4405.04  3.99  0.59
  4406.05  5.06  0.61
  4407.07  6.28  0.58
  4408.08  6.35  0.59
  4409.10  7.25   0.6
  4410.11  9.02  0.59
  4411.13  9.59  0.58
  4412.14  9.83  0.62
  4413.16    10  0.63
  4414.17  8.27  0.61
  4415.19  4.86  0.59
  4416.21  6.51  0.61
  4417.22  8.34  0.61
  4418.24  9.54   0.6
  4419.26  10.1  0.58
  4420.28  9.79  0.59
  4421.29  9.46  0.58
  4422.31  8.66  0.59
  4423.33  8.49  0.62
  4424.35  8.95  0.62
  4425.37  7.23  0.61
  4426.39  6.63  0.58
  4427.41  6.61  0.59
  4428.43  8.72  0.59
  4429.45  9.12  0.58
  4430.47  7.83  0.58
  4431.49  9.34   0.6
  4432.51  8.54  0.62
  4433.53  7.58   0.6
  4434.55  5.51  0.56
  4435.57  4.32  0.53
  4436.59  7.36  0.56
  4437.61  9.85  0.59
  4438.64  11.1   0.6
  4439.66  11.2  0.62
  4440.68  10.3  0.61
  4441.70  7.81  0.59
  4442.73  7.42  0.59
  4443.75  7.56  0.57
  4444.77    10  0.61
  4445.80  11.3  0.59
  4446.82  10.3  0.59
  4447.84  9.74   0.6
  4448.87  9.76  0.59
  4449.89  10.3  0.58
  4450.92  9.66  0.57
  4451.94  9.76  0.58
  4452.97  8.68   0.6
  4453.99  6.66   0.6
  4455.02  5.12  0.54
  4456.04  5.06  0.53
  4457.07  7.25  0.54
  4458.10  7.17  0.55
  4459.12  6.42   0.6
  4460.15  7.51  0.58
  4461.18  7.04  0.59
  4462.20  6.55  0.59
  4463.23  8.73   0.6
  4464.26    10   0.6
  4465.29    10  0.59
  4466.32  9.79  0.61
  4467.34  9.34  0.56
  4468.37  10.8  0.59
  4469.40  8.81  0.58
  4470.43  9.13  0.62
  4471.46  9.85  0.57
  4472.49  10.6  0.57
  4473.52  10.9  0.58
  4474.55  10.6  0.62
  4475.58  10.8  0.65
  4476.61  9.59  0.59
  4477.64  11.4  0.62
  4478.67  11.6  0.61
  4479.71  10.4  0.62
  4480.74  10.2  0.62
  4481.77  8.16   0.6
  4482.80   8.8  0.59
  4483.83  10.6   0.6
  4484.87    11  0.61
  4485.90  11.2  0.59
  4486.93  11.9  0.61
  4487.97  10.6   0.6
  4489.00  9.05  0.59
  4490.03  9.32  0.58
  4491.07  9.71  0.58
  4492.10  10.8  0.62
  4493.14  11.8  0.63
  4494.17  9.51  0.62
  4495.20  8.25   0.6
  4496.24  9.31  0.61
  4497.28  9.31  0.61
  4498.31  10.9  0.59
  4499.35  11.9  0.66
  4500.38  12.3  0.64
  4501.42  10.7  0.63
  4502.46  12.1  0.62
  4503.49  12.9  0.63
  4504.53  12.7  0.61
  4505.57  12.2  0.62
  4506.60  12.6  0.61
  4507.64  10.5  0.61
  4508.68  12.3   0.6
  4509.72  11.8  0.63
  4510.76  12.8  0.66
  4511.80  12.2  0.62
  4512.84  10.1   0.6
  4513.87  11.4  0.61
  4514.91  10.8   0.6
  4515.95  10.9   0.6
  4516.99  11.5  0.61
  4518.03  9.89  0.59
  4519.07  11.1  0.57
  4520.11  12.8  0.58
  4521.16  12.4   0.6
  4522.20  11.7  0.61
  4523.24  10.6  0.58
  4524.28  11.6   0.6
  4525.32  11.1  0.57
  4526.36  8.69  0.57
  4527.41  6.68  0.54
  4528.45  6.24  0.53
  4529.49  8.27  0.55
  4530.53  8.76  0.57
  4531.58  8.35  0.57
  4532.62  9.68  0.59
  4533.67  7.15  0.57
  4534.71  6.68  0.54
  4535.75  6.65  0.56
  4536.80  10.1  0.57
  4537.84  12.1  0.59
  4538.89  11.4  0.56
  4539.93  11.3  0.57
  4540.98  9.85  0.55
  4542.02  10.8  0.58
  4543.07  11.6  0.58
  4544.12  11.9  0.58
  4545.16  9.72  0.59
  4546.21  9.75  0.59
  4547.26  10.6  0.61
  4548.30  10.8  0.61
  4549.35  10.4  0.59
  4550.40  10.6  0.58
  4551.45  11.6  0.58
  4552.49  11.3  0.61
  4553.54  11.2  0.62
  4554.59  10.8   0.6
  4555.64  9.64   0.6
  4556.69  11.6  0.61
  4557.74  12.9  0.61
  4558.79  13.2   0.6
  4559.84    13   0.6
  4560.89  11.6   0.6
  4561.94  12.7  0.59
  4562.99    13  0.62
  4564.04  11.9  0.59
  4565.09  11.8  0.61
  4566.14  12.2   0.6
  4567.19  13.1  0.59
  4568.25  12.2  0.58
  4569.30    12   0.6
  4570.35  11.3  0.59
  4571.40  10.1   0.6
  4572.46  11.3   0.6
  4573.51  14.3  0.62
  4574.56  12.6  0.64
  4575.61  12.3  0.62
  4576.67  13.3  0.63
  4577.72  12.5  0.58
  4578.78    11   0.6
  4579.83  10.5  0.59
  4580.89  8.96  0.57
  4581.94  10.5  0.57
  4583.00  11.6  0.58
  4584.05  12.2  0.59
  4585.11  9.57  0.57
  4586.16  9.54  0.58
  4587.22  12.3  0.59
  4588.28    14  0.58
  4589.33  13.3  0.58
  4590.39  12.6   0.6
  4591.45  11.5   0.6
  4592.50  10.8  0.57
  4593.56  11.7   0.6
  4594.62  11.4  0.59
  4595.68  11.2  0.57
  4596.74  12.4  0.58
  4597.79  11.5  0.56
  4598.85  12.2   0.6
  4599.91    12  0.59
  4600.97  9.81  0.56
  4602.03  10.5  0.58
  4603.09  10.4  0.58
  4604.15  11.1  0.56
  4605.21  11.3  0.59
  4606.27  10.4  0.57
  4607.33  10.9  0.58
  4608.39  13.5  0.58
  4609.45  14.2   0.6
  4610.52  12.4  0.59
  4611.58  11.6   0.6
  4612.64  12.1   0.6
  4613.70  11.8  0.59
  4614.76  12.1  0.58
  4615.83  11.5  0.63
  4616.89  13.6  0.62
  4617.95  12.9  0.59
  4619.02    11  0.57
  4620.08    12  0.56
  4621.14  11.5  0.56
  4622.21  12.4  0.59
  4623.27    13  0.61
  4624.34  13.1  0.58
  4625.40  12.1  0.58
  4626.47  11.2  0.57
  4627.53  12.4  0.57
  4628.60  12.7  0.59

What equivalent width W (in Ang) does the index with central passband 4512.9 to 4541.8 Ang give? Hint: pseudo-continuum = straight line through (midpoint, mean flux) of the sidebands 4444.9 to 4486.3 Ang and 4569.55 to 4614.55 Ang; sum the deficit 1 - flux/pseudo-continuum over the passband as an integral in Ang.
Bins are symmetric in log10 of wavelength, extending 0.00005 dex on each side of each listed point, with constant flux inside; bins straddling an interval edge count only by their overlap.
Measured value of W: 1.35 Ang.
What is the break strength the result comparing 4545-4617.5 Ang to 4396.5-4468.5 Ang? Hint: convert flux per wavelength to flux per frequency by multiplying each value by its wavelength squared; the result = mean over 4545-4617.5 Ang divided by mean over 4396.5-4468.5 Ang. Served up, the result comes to 1.51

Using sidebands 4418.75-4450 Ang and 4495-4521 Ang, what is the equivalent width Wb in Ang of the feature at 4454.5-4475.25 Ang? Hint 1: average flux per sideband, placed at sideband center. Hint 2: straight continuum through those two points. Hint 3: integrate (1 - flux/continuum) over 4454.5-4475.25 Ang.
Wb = 2.7 Ang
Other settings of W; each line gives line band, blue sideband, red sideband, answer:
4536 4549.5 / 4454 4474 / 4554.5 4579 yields 0.64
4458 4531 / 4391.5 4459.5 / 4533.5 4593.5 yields -4.12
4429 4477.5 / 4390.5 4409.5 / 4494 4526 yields 2.64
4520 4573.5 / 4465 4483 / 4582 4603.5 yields 1.08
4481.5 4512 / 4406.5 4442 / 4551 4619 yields -3.21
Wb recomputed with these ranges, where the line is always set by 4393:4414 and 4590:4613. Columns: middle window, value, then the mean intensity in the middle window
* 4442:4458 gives 0.2 Ang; 8.52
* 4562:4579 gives -1.9 Ang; 12.2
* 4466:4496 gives -2.9 Ang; 10.2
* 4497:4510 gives -2.7 Ang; 11.8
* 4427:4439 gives 0.5 Ang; 7.96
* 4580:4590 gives 0.0 Ang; 11.3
